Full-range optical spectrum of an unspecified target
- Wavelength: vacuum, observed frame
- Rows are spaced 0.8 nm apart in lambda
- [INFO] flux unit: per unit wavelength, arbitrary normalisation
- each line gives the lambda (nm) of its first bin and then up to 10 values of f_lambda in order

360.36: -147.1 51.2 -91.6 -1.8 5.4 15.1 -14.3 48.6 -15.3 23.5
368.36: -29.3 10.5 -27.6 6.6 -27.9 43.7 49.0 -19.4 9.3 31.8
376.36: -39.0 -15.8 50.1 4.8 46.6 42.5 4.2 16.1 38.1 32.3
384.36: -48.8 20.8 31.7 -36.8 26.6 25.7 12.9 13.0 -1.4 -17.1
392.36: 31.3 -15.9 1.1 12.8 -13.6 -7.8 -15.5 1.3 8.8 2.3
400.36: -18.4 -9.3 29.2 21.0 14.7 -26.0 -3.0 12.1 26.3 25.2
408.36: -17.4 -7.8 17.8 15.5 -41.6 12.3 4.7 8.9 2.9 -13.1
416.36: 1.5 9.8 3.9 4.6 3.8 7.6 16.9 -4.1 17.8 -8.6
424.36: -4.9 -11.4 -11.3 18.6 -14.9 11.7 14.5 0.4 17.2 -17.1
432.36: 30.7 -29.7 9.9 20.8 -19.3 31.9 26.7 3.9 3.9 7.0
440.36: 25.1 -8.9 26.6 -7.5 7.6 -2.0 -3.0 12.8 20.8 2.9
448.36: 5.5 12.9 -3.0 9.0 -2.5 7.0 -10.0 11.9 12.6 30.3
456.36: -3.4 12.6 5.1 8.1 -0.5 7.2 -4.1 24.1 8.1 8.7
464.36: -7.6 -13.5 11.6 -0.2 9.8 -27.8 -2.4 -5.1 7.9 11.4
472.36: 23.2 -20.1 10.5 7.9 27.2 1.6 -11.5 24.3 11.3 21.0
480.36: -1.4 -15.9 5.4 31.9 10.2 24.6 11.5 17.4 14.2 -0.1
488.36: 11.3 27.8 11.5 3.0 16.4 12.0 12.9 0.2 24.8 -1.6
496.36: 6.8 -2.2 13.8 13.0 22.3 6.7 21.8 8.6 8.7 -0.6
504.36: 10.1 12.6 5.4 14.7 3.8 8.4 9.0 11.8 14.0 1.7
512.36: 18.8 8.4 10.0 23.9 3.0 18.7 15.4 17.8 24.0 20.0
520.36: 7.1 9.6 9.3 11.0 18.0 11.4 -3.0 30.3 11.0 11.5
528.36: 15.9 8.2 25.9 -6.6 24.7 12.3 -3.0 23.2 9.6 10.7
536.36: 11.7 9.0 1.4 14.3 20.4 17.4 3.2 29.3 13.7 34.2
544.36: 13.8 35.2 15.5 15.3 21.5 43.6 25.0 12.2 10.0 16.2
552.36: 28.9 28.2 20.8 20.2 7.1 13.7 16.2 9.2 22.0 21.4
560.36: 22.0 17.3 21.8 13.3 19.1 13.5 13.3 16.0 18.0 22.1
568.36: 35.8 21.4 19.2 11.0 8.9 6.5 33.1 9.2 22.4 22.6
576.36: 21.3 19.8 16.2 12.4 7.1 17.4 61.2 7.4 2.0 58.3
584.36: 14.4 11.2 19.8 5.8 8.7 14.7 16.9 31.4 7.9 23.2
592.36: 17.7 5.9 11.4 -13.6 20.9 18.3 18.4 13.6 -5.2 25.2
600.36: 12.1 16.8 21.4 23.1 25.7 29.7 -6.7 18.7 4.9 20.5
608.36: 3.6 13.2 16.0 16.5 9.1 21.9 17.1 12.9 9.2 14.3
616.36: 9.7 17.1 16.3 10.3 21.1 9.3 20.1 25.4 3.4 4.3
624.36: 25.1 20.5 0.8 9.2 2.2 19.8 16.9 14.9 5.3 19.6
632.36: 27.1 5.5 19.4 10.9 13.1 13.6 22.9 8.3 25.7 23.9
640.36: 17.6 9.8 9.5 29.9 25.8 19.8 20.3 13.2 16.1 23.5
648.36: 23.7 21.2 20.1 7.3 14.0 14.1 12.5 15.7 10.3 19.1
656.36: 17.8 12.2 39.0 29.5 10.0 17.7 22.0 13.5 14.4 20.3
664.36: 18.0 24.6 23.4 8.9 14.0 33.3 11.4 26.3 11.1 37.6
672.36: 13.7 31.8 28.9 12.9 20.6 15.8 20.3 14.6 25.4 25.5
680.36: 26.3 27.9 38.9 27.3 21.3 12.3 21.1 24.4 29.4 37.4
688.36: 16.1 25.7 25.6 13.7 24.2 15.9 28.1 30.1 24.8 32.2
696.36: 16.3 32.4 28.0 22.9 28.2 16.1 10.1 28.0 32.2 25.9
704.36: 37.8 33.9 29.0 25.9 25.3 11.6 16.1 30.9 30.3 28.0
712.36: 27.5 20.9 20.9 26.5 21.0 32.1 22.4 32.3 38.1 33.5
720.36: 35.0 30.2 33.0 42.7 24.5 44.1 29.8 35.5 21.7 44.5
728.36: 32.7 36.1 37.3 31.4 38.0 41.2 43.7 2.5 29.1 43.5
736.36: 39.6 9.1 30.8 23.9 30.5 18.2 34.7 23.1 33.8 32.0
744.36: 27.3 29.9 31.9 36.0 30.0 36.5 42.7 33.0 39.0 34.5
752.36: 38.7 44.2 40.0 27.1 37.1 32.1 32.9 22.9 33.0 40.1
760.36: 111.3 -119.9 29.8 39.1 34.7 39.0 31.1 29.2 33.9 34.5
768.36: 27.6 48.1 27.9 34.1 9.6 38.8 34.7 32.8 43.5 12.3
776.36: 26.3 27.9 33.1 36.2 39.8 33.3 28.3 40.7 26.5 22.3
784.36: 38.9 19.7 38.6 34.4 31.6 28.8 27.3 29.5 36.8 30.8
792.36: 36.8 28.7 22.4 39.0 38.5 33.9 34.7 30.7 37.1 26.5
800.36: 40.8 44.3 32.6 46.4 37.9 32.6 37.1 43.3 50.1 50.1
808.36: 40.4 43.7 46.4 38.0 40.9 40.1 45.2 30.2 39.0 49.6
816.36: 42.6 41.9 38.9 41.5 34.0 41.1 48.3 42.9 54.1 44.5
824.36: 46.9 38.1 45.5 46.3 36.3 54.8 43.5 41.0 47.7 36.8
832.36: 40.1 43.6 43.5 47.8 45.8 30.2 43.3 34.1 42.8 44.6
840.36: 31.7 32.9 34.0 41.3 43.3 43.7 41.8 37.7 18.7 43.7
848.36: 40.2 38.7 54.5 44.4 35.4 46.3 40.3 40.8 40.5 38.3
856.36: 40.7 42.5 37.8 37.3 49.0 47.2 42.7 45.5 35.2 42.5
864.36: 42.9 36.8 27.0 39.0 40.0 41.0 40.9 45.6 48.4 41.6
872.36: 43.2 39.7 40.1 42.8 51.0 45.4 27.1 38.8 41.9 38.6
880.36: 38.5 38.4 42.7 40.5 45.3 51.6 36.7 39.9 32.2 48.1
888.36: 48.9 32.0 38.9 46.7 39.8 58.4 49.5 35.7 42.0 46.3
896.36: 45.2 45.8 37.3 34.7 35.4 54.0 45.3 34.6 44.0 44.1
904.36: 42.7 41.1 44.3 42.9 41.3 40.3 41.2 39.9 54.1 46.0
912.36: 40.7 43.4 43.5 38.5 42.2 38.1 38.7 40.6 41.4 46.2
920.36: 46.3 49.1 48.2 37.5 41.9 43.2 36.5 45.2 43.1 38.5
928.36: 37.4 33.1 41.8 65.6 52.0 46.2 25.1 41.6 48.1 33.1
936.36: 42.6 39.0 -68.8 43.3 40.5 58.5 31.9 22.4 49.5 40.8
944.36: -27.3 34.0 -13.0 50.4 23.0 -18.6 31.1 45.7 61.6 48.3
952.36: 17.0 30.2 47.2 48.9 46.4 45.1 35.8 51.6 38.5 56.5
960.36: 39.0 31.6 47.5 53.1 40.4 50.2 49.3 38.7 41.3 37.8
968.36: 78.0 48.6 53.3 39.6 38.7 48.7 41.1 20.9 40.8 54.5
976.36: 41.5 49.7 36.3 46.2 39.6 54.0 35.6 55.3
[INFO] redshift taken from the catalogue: 0.801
